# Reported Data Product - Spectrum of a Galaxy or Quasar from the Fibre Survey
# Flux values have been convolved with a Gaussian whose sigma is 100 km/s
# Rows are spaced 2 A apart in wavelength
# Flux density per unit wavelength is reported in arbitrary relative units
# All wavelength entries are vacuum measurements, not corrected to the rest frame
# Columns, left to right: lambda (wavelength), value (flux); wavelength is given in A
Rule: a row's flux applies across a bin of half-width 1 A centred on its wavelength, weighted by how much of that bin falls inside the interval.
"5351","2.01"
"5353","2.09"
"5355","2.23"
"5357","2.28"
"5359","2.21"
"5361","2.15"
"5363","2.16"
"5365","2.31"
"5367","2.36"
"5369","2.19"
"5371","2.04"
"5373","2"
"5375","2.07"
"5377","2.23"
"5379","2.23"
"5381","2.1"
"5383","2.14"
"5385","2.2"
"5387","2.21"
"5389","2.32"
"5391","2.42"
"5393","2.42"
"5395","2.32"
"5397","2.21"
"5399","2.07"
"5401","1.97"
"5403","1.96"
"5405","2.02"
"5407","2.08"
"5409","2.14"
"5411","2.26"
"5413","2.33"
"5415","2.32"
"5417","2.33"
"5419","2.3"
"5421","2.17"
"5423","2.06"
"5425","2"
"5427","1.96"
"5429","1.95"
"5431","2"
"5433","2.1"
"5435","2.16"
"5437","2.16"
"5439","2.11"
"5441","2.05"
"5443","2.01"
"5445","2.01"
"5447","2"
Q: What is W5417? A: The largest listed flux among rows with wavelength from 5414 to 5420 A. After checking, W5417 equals 2.33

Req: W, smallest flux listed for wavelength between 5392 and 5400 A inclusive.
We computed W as 2.07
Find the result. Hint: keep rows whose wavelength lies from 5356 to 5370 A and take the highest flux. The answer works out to 2.36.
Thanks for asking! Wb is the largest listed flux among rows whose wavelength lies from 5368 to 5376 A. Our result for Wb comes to 2.19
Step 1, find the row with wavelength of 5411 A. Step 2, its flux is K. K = 2.26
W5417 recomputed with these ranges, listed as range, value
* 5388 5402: 2.42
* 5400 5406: 2.02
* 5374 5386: 2.23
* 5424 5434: 2.1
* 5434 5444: 2.16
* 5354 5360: 2.28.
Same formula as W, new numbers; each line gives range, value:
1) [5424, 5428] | 1.96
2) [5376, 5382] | 2.1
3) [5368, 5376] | 2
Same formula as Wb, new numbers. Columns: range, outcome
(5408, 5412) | 2.26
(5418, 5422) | 2.3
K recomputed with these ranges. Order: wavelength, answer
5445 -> 2.01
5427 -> 1.96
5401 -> 1.97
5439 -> 2.11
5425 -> 2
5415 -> 2.32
